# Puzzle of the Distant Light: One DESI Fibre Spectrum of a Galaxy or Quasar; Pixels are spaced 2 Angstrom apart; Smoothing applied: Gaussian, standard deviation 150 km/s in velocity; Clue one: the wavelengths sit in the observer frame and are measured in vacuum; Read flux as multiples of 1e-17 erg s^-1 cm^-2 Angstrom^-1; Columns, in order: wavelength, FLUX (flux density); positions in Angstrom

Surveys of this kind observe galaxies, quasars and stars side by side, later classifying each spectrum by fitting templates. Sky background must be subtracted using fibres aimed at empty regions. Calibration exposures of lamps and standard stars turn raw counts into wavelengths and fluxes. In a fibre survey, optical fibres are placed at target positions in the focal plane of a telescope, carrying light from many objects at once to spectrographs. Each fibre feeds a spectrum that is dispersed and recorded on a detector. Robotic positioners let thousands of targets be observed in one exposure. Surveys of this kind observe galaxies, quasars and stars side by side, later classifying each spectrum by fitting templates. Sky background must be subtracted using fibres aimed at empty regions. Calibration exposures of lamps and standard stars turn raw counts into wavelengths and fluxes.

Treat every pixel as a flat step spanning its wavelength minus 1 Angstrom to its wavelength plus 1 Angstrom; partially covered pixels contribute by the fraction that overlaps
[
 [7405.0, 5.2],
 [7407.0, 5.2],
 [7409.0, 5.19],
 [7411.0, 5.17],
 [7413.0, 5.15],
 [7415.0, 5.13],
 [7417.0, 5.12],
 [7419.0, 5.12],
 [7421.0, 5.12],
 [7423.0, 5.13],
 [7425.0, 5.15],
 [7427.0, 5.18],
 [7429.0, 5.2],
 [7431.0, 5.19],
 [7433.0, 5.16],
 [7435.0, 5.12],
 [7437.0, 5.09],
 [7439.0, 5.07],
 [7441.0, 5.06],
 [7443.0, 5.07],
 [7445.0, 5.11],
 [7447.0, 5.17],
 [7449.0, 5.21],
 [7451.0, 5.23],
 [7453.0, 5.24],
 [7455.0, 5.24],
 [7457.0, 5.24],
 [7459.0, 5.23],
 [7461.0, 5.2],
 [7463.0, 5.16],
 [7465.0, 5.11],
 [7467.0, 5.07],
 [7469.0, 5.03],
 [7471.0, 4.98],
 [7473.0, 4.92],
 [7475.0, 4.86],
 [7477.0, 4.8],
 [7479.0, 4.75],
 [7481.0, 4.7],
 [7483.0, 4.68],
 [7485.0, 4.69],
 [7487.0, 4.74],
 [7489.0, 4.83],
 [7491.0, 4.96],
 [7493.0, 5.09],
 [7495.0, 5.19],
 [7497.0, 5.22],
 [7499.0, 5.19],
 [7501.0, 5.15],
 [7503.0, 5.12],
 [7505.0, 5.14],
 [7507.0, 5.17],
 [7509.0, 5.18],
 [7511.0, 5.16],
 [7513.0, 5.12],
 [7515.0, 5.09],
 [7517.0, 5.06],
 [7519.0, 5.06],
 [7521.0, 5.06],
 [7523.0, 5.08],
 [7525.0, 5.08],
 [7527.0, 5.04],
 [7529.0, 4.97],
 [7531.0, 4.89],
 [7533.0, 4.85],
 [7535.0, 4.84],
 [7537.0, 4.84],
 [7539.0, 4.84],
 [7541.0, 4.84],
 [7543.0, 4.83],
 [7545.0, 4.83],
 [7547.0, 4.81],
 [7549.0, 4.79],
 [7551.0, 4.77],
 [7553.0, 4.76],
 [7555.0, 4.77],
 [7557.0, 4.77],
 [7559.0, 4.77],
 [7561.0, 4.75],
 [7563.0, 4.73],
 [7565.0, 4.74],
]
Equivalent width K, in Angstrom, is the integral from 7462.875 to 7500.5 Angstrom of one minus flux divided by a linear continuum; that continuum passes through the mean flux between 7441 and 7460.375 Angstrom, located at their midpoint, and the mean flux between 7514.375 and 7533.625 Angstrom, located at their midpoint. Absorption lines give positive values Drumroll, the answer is 1.27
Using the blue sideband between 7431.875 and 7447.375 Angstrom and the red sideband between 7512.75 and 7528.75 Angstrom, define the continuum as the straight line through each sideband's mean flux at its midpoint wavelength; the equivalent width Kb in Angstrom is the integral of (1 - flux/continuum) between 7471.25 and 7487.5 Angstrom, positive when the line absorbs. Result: 0.98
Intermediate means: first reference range 5.1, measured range 4.78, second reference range 5.07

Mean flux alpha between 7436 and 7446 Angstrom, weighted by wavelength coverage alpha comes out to 5.08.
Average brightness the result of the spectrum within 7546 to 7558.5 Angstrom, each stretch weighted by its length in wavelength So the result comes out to 4.78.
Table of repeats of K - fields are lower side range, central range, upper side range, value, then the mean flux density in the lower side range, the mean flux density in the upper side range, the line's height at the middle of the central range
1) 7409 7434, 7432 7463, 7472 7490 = -1.1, 5.15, 4.77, 4.99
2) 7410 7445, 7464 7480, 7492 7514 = 0.6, 5.13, 5.16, 5.15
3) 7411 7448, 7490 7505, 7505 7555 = -0.4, 5.13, 4.96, 5.01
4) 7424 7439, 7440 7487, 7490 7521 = 1.0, 5.15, 5.12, 5.14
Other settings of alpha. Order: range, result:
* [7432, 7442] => 5.1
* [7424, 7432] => 5.18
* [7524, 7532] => 5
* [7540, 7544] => 4.83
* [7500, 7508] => 5.14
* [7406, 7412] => 5.19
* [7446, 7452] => 5.2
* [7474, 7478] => 4.83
